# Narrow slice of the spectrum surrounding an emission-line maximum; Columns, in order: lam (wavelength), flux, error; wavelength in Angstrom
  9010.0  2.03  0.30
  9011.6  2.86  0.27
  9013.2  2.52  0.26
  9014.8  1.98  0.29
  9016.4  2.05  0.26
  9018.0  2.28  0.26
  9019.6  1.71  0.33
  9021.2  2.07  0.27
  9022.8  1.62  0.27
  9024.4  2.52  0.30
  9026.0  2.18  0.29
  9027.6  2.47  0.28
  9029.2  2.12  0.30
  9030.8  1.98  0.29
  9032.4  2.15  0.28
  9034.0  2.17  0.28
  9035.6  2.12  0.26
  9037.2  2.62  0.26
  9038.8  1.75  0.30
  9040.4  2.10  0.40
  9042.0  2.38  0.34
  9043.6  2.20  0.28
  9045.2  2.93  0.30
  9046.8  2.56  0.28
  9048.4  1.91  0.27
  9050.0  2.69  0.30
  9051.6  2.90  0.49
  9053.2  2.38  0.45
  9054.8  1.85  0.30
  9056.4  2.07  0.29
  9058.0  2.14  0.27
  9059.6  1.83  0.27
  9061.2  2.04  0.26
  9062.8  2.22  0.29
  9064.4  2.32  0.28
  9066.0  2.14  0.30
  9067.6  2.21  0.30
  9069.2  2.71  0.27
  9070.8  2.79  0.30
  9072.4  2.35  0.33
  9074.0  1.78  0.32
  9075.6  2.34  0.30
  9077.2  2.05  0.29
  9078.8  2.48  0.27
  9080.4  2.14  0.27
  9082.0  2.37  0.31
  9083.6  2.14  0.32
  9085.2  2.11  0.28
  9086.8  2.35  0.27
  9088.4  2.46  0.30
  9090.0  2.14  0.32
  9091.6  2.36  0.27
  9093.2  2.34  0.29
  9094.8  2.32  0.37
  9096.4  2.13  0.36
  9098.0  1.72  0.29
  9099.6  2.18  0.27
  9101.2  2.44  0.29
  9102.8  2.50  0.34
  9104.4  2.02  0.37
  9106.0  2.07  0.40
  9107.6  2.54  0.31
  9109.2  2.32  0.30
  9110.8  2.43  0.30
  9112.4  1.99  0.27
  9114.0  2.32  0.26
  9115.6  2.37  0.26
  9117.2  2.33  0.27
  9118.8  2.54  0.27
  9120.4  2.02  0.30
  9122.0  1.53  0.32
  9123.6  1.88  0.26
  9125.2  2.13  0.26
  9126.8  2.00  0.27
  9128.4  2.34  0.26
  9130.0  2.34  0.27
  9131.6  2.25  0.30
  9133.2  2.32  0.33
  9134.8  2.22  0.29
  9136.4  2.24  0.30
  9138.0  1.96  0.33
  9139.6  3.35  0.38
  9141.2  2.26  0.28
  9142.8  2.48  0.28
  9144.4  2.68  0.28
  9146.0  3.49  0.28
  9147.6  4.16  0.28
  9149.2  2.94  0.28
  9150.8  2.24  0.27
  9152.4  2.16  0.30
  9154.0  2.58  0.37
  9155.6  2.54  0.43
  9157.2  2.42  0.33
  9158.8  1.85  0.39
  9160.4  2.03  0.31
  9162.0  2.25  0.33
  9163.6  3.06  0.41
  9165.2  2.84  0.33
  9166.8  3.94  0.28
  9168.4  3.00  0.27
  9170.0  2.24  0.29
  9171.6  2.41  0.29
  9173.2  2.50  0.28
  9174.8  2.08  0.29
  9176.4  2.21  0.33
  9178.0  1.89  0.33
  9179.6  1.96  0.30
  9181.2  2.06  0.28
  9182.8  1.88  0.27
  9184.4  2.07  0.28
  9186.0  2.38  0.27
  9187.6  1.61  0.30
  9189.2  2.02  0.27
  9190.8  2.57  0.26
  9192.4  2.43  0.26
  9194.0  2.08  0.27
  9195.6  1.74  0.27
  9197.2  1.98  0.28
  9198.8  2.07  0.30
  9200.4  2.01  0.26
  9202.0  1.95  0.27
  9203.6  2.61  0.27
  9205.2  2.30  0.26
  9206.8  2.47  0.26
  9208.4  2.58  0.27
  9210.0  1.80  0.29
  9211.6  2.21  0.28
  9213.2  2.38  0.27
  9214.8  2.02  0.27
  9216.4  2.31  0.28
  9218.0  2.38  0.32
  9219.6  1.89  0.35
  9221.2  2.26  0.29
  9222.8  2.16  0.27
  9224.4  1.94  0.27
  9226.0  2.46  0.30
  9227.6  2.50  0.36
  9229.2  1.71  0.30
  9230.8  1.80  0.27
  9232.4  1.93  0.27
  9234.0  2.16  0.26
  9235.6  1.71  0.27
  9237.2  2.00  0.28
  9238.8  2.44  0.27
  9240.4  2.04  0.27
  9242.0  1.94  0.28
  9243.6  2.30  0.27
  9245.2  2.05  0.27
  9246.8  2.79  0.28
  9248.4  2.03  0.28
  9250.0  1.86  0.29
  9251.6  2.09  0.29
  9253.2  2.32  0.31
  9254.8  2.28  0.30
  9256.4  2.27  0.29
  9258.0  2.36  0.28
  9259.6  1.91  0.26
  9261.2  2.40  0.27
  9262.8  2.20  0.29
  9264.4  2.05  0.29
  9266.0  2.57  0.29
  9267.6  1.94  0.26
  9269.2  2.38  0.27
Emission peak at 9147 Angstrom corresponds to [S II]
